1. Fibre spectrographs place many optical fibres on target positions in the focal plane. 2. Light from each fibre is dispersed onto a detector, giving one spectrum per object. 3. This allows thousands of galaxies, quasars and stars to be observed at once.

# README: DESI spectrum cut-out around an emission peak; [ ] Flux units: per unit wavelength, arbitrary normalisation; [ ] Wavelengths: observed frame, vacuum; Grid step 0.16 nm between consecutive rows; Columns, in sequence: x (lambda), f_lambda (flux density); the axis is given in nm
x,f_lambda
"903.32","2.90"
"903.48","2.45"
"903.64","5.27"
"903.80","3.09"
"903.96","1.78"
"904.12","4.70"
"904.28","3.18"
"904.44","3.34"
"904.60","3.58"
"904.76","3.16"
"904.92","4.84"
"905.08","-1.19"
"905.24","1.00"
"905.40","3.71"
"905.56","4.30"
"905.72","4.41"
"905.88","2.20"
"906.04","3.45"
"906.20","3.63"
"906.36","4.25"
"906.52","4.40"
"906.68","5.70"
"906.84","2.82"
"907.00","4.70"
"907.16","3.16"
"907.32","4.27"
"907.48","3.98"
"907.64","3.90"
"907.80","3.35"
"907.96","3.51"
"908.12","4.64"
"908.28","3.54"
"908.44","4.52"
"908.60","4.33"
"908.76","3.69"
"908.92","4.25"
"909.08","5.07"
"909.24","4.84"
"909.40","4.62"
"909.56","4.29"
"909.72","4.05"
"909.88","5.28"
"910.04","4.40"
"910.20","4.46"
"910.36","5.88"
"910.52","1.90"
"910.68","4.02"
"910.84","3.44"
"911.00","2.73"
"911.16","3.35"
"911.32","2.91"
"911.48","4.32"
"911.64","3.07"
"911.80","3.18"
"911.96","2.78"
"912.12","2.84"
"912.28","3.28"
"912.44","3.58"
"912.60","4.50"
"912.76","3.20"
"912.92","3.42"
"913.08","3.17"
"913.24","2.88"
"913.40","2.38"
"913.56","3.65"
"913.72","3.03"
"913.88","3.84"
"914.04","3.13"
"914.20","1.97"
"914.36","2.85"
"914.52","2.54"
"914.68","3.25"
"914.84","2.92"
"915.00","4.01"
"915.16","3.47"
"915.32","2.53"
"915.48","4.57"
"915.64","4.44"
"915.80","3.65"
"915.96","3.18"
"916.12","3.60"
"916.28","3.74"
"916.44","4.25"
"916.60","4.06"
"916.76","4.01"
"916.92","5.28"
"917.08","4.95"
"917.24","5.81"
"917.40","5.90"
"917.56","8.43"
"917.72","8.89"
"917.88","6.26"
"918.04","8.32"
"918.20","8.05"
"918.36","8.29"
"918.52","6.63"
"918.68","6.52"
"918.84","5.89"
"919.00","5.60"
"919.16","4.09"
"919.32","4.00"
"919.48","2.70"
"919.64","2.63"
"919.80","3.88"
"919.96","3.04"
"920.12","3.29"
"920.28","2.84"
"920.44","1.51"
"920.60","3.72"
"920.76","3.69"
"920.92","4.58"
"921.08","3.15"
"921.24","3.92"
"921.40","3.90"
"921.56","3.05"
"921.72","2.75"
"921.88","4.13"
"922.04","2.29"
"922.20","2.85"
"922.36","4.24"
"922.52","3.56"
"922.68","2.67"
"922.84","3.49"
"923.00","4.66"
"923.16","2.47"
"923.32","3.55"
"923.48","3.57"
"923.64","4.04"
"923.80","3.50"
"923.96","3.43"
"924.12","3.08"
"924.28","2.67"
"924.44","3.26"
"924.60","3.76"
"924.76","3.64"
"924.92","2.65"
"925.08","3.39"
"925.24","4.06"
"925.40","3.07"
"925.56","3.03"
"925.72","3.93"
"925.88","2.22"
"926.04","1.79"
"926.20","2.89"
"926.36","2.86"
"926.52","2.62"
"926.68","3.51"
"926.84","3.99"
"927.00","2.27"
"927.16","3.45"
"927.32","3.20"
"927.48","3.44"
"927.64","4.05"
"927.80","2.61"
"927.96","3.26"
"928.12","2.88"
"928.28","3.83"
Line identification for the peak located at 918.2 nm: [O III] 5007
